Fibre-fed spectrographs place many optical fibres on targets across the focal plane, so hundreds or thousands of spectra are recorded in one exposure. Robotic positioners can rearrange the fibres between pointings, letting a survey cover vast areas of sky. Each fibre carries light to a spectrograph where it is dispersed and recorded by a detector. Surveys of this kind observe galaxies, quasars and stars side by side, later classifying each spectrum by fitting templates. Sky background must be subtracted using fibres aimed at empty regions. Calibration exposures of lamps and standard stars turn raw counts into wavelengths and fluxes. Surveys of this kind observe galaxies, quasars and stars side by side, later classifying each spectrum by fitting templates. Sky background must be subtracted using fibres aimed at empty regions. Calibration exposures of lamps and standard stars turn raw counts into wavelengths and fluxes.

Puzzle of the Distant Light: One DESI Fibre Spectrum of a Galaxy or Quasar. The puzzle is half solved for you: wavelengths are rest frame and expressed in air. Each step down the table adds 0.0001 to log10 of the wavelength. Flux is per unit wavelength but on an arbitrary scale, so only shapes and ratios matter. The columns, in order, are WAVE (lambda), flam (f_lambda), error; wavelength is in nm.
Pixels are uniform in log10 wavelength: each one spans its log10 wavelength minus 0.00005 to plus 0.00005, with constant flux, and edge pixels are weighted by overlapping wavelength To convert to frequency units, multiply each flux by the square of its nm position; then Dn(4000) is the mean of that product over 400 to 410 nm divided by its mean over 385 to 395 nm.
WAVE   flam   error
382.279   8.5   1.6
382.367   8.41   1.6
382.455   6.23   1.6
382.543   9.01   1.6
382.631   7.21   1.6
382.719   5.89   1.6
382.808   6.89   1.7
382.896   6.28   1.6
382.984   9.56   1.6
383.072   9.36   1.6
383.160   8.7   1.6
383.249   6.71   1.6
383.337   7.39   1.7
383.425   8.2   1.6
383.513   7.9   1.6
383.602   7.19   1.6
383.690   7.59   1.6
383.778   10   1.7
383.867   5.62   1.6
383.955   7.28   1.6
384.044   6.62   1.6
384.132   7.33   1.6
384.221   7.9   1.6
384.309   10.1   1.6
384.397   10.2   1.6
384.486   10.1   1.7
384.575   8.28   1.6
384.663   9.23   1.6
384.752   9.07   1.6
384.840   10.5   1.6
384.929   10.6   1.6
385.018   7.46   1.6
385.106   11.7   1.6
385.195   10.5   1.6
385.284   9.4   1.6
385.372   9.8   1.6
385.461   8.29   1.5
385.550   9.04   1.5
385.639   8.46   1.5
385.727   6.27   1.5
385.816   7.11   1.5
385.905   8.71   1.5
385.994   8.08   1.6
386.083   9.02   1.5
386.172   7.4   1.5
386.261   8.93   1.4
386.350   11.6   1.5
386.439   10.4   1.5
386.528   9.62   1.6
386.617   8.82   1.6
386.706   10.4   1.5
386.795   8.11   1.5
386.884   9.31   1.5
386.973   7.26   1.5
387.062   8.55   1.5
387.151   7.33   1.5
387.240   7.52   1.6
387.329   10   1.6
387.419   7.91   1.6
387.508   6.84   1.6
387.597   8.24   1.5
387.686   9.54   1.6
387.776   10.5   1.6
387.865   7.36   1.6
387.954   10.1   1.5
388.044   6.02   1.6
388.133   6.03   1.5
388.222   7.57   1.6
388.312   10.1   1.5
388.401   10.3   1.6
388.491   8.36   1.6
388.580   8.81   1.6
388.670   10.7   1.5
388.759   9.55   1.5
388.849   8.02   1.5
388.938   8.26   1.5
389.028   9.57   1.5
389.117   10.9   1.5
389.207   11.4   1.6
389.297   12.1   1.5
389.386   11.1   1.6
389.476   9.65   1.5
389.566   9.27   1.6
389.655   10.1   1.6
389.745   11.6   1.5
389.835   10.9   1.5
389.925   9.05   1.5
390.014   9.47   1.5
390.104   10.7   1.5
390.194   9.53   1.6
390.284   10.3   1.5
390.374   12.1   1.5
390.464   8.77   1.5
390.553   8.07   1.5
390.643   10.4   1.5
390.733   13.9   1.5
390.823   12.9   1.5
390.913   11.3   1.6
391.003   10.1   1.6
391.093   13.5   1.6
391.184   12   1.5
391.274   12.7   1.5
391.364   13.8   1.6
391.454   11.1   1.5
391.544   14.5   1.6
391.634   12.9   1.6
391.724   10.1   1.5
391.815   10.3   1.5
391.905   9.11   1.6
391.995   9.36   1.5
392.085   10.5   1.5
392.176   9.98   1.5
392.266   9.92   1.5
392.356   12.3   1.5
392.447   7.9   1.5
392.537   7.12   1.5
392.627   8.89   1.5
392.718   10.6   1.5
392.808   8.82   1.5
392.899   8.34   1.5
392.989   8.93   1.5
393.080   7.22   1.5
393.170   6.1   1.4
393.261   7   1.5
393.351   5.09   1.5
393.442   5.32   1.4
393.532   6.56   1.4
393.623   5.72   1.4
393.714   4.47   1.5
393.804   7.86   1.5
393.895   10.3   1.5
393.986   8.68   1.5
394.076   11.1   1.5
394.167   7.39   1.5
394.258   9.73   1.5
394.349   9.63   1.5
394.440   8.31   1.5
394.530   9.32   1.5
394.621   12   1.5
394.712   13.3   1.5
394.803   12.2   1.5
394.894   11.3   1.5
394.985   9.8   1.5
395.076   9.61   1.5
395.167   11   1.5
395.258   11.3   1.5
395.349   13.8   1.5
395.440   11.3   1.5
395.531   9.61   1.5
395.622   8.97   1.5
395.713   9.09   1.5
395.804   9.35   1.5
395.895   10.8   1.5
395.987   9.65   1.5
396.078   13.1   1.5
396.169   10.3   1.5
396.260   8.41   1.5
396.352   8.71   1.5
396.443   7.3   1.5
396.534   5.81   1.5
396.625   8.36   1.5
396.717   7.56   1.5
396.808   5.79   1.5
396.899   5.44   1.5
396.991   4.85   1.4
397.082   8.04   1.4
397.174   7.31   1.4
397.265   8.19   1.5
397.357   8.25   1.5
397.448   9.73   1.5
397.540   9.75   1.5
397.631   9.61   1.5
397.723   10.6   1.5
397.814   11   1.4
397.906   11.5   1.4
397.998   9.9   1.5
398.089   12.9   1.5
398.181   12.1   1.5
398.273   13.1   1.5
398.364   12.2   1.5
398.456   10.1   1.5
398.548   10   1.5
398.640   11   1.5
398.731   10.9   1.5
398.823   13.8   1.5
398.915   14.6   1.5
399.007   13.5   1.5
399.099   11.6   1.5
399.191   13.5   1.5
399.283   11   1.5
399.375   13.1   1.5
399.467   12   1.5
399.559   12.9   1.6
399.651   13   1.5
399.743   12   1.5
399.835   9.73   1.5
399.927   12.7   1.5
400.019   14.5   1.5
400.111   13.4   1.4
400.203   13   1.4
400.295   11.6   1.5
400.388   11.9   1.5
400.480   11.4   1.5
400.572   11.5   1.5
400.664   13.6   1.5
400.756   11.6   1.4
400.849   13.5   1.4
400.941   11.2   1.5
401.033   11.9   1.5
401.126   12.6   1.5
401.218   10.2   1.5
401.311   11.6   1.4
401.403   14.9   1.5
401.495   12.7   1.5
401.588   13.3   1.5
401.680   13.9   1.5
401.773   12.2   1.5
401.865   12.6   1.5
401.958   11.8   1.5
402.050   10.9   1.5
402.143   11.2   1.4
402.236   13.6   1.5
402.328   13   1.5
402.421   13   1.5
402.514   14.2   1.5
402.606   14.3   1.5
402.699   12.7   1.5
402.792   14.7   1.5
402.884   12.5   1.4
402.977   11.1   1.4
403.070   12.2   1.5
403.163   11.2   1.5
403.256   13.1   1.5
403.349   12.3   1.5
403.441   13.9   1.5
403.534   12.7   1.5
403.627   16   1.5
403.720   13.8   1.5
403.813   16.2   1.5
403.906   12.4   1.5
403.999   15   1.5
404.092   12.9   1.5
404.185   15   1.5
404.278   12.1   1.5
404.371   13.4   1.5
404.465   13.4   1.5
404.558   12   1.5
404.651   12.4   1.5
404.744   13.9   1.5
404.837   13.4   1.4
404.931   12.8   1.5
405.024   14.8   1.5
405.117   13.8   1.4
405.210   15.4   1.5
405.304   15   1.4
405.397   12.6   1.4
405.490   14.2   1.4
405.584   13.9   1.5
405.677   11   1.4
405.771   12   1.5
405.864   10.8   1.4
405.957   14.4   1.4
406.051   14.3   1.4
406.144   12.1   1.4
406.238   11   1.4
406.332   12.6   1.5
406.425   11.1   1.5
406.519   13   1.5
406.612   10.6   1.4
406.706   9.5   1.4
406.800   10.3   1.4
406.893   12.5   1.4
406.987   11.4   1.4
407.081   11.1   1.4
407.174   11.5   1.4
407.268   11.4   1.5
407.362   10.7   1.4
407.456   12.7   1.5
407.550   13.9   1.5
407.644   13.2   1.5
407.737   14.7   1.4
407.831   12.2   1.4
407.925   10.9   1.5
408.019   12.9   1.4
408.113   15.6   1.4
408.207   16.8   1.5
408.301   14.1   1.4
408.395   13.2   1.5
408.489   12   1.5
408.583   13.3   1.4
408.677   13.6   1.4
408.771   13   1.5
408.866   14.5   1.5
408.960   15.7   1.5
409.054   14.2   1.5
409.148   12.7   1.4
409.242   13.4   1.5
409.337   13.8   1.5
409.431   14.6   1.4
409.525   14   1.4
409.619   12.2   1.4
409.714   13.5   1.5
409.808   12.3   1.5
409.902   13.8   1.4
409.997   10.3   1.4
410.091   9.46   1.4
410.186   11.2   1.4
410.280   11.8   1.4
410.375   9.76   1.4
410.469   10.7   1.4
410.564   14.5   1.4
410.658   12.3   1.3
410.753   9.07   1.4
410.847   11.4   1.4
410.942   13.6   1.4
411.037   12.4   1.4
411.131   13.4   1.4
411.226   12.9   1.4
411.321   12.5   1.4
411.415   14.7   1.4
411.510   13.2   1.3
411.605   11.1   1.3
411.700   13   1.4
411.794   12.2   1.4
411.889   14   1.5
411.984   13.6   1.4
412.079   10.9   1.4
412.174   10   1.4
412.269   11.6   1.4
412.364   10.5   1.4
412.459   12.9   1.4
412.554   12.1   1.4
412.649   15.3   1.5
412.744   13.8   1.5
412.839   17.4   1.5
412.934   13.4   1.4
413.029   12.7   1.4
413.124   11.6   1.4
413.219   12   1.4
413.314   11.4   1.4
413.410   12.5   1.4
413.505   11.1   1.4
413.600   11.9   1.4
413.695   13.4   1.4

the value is 1.47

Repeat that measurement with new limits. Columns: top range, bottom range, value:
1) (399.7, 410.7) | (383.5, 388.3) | 1.64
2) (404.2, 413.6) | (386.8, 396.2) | 1.43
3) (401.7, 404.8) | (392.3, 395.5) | 1.51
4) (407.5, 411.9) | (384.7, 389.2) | 1.63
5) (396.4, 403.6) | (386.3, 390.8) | 1.29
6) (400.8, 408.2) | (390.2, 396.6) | 1.38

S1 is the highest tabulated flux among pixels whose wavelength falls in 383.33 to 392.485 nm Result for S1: 14.5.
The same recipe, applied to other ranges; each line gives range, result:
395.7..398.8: 13.1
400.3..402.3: 14.9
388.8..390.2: 12.1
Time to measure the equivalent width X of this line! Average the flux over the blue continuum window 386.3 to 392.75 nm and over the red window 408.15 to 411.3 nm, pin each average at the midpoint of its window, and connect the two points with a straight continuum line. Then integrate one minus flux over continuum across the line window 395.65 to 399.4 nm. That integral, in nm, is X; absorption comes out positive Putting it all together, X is 0.36 nm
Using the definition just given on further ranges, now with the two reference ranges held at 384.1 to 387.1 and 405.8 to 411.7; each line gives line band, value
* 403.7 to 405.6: -0.28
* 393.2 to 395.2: 0.29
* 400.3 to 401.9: -0.13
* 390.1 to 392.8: -0.23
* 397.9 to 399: -0.09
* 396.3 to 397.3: 0.35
